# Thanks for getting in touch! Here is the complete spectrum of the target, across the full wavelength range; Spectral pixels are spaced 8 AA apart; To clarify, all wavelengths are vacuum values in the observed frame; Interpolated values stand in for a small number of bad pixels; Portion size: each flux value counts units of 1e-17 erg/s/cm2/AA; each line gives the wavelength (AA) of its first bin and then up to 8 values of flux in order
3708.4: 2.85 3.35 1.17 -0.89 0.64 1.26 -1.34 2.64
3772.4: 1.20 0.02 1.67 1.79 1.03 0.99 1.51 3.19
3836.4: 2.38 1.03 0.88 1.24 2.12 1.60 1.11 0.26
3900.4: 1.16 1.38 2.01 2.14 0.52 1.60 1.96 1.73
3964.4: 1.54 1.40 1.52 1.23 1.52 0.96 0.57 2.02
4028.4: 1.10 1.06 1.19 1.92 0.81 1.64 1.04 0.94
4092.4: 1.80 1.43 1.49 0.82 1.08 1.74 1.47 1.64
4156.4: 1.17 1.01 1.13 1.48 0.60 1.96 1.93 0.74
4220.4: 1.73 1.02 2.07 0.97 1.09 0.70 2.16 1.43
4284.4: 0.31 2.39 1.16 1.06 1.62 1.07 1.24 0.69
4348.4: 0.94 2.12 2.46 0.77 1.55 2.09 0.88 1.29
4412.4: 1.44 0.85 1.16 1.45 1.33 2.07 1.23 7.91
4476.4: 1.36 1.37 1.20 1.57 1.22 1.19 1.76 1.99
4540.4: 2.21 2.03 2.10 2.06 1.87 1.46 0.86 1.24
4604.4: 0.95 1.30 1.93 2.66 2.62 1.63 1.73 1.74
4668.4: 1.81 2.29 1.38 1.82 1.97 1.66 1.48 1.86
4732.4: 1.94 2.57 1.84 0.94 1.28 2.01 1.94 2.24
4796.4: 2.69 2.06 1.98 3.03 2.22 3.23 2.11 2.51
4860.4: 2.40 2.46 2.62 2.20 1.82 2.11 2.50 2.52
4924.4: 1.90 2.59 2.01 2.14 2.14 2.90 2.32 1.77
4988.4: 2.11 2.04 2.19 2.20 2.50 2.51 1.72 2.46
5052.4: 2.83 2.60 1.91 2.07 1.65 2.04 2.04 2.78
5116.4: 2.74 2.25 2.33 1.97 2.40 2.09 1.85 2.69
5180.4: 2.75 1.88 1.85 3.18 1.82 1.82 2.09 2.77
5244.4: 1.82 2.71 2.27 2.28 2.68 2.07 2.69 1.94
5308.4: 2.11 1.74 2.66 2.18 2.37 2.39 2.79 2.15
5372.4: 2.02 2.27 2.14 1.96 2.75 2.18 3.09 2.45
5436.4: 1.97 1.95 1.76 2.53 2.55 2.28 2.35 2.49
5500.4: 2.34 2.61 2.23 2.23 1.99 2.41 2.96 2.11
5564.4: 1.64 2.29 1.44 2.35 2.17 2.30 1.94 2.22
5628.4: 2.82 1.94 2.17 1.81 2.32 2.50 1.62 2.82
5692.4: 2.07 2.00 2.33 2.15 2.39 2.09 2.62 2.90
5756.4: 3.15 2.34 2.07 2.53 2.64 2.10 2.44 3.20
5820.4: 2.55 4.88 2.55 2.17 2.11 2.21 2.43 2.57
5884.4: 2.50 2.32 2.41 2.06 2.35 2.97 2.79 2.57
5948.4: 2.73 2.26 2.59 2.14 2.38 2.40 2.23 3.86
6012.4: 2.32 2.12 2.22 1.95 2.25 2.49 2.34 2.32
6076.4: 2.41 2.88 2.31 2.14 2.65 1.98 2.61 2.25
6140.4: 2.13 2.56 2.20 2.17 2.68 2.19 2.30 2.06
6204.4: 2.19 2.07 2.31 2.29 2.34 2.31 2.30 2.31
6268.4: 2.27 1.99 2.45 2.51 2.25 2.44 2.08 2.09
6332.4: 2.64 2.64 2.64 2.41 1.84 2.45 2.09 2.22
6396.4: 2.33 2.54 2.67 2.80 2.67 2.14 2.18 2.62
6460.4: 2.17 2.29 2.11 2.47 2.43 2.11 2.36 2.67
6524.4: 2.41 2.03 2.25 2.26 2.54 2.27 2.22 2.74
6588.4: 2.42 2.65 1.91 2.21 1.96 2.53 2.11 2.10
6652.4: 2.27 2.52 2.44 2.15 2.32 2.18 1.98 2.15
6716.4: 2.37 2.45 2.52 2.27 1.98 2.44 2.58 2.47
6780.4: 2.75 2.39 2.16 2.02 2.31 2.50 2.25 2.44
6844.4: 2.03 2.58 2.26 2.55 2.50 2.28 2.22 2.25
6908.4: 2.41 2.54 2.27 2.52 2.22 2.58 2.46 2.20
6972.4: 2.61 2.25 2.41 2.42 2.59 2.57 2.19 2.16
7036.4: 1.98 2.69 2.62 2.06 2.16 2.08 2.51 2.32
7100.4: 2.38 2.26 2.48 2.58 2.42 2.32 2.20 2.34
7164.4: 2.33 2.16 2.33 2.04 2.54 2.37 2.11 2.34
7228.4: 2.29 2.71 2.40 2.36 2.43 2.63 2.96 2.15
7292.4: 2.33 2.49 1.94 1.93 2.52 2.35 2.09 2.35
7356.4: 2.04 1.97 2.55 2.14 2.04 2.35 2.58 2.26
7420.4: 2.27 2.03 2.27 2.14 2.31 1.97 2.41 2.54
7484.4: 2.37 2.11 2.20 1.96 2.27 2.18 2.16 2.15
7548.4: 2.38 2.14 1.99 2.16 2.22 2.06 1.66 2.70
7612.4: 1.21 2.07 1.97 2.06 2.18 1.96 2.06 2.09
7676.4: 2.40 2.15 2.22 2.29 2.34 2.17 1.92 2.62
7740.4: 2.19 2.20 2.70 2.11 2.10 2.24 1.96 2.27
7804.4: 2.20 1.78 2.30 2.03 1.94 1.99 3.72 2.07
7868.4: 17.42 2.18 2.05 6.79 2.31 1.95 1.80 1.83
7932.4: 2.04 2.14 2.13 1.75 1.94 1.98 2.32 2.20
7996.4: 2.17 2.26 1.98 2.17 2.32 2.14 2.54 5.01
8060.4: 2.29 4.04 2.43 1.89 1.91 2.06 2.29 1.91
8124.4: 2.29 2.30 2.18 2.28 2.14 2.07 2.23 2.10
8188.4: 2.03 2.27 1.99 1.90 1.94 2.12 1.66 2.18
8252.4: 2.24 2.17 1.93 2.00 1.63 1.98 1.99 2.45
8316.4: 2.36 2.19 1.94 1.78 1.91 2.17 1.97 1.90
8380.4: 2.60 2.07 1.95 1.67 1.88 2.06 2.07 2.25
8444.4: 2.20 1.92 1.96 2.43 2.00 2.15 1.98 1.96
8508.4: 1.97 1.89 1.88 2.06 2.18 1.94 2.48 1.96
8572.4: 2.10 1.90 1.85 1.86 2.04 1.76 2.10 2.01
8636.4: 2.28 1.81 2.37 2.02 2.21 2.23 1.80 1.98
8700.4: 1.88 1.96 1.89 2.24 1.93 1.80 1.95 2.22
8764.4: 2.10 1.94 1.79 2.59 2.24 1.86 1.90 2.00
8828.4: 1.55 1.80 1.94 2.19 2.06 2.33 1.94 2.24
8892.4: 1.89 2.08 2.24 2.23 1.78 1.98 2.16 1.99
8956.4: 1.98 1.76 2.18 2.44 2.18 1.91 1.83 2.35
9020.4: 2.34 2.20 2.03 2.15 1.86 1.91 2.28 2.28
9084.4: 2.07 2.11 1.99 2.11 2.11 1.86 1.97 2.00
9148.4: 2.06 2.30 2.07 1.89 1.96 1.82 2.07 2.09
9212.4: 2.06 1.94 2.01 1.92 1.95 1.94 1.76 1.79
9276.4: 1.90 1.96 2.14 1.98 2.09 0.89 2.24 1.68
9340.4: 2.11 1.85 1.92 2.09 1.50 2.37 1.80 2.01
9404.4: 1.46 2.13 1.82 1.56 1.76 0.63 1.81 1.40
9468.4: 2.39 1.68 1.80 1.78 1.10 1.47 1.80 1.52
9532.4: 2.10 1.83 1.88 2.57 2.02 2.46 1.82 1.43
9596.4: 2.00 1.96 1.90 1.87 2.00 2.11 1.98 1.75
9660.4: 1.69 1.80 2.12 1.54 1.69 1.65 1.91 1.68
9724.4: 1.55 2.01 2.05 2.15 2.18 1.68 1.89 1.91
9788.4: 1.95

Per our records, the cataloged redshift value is 0.20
